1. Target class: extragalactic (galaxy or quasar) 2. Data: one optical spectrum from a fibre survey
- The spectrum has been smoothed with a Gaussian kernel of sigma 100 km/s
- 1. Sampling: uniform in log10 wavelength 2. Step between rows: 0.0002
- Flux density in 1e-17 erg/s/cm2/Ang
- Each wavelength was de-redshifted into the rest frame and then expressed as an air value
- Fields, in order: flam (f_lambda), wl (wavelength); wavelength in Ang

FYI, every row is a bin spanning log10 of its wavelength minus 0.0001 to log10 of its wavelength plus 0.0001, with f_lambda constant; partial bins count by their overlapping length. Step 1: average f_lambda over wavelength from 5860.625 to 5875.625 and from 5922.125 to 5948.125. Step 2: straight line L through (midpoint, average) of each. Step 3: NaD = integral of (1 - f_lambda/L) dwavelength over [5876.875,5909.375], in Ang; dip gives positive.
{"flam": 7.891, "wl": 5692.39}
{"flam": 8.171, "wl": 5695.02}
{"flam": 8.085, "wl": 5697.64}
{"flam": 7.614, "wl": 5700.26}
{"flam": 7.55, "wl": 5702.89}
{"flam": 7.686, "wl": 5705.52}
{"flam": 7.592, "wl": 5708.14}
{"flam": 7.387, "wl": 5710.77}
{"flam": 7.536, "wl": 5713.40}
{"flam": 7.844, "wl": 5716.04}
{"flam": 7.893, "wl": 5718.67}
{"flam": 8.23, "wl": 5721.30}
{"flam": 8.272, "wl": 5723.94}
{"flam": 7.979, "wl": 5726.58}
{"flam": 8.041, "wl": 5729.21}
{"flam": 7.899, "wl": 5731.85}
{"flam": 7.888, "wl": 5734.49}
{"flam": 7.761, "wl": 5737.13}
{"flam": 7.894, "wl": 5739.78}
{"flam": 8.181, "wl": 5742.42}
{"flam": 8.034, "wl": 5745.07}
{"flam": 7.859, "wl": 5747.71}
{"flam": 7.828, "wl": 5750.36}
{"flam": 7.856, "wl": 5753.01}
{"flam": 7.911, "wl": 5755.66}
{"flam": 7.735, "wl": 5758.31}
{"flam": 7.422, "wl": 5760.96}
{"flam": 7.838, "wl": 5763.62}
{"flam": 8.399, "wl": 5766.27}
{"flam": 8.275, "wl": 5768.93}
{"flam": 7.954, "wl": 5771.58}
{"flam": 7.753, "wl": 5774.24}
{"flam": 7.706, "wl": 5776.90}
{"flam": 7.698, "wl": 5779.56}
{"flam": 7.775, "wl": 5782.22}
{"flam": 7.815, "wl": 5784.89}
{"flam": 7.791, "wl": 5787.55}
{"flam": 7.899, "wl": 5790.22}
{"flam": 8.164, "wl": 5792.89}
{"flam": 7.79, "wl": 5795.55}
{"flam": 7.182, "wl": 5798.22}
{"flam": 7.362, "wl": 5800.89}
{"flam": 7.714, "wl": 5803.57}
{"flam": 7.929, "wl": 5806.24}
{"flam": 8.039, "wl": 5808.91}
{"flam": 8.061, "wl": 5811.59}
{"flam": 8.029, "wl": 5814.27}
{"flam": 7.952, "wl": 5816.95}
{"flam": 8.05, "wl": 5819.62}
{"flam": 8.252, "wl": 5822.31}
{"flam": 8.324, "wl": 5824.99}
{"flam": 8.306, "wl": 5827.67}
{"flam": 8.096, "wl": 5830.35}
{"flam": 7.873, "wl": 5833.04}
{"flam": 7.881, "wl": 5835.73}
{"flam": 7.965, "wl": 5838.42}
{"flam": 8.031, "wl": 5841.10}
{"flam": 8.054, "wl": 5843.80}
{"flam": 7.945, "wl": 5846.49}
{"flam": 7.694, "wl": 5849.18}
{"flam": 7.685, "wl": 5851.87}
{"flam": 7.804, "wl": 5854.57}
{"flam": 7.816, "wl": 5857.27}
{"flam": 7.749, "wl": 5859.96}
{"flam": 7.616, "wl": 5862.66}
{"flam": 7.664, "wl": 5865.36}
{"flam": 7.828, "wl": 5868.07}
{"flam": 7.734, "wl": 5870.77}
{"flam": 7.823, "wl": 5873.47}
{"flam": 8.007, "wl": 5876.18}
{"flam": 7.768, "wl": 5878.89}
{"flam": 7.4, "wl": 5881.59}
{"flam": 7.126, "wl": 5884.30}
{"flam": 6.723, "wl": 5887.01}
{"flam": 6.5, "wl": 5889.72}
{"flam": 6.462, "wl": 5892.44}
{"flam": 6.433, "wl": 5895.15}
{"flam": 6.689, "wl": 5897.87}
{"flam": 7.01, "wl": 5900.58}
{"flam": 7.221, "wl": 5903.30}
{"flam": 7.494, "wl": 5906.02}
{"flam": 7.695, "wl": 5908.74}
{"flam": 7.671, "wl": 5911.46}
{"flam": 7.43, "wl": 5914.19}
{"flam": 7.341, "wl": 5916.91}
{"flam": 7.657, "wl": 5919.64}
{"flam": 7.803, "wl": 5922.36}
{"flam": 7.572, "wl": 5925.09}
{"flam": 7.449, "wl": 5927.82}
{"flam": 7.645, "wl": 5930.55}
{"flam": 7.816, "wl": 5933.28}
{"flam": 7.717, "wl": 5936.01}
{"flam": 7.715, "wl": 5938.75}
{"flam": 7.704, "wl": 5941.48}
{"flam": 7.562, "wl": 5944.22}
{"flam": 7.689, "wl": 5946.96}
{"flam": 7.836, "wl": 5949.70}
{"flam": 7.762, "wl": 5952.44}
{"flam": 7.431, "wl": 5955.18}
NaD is 2.8 Ang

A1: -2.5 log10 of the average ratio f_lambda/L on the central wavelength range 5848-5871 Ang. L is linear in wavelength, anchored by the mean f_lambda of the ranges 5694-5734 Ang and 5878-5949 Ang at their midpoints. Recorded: -0.034 mag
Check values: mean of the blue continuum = 7.85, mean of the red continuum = 7.36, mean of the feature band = 7.73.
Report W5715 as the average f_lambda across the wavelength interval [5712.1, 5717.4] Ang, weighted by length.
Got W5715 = 7.68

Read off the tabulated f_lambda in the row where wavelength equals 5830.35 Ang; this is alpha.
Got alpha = 8.096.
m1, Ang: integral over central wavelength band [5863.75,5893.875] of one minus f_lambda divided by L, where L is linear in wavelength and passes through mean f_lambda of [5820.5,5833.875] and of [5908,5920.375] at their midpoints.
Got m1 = 1.7 Ang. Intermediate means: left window 8.17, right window 7.54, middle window 7.37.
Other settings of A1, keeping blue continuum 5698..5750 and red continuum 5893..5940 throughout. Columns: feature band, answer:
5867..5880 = -0.05 mag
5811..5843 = -0.06 mag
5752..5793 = -0.02 mag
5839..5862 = -0.04 mag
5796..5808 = 0.01 mag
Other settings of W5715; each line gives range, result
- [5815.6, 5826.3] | 8.14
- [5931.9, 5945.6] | 7.7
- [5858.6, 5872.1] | 7.72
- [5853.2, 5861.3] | 7.79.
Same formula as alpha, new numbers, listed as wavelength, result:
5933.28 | 7.816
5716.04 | 7.844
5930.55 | 7.645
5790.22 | 7.899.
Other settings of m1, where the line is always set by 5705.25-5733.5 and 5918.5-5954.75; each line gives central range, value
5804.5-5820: -0.4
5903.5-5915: 0.2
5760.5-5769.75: -0.2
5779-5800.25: 0.1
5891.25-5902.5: 1.5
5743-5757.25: -0.1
